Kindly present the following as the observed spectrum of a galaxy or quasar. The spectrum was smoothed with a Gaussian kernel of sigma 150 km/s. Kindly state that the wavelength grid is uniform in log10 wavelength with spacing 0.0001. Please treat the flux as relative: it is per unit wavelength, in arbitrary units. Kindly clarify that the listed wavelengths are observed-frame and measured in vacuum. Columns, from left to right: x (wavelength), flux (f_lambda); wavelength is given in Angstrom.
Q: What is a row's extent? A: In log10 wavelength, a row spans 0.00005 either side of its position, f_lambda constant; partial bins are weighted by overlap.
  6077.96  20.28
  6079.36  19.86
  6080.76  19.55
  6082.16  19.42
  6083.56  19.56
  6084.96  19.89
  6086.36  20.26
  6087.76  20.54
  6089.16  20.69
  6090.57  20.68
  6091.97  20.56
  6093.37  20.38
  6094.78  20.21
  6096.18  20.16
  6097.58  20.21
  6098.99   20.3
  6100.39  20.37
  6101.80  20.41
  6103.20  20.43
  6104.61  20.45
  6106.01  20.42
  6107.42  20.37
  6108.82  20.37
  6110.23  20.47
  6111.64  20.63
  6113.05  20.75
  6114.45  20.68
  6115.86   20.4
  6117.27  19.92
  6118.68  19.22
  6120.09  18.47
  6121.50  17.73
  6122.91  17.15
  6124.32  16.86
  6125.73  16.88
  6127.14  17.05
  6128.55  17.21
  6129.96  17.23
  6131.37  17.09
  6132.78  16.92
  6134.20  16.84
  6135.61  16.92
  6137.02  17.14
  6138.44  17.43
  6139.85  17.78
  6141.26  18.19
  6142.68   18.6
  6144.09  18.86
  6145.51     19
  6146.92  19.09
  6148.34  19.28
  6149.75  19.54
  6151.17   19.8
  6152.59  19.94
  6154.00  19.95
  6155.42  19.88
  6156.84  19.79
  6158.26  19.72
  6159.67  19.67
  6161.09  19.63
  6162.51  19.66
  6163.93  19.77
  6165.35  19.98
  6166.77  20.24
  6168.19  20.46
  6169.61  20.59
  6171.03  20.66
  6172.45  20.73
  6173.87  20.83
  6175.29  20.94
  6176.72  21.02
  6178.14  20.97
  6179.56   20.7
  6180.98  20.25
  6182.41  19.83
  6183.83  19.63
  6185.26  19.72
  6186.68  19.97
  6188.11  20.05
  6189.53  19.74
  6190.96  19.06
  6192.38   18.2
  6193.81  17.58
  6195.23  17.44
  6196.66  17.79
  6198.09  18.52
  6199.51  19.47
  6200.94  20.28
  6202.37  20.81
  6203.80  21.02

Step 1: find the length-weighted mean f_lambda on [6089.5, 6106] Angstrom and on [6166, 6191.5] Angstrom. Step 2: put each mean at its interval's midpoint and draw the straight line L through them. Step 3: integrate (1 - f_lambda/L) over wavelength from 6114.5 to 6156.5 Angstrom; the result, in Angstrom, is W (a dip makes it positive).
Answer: 4.14 Angstrom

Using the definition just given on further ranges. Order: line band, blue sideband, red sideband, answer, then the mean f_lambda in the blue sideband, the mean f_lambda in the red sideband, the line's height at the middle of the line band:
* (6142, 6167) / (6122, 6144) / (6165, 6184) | -0.8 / 17.3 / 20.5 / 19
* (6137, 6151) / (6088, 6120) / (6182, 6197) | 0.8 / 20.3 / 19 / 19.7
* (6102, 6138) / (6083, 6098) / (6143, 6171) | 2.4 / 20.3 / 19.7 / 20.1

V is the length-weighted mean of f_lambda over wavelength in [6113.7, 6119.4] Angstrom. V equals 20.1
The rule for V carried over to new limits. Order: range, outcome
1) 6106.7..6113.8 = 20.5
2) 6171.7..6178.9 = 20.9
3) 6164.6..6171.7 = 20.4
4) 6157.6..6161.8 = 19.7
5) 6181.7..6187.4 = 19.8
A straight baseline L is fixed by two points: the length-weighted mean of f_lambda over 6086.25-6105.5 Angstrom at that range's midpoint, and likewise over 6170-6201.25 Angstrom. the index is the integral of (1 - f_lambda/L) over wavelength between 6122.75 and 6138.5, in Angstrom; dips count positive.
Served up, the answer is 2.42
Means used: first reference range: 20.4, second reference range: 19.7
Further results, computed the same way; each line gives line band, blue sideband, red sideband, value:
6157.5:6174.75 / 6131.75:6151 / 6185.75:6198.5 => -1.6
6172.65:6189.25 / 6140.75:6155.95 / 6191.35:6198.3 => -1.8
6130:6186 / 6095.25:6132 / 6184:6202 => -0.7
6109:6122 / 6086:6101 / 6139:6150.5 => -0.1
